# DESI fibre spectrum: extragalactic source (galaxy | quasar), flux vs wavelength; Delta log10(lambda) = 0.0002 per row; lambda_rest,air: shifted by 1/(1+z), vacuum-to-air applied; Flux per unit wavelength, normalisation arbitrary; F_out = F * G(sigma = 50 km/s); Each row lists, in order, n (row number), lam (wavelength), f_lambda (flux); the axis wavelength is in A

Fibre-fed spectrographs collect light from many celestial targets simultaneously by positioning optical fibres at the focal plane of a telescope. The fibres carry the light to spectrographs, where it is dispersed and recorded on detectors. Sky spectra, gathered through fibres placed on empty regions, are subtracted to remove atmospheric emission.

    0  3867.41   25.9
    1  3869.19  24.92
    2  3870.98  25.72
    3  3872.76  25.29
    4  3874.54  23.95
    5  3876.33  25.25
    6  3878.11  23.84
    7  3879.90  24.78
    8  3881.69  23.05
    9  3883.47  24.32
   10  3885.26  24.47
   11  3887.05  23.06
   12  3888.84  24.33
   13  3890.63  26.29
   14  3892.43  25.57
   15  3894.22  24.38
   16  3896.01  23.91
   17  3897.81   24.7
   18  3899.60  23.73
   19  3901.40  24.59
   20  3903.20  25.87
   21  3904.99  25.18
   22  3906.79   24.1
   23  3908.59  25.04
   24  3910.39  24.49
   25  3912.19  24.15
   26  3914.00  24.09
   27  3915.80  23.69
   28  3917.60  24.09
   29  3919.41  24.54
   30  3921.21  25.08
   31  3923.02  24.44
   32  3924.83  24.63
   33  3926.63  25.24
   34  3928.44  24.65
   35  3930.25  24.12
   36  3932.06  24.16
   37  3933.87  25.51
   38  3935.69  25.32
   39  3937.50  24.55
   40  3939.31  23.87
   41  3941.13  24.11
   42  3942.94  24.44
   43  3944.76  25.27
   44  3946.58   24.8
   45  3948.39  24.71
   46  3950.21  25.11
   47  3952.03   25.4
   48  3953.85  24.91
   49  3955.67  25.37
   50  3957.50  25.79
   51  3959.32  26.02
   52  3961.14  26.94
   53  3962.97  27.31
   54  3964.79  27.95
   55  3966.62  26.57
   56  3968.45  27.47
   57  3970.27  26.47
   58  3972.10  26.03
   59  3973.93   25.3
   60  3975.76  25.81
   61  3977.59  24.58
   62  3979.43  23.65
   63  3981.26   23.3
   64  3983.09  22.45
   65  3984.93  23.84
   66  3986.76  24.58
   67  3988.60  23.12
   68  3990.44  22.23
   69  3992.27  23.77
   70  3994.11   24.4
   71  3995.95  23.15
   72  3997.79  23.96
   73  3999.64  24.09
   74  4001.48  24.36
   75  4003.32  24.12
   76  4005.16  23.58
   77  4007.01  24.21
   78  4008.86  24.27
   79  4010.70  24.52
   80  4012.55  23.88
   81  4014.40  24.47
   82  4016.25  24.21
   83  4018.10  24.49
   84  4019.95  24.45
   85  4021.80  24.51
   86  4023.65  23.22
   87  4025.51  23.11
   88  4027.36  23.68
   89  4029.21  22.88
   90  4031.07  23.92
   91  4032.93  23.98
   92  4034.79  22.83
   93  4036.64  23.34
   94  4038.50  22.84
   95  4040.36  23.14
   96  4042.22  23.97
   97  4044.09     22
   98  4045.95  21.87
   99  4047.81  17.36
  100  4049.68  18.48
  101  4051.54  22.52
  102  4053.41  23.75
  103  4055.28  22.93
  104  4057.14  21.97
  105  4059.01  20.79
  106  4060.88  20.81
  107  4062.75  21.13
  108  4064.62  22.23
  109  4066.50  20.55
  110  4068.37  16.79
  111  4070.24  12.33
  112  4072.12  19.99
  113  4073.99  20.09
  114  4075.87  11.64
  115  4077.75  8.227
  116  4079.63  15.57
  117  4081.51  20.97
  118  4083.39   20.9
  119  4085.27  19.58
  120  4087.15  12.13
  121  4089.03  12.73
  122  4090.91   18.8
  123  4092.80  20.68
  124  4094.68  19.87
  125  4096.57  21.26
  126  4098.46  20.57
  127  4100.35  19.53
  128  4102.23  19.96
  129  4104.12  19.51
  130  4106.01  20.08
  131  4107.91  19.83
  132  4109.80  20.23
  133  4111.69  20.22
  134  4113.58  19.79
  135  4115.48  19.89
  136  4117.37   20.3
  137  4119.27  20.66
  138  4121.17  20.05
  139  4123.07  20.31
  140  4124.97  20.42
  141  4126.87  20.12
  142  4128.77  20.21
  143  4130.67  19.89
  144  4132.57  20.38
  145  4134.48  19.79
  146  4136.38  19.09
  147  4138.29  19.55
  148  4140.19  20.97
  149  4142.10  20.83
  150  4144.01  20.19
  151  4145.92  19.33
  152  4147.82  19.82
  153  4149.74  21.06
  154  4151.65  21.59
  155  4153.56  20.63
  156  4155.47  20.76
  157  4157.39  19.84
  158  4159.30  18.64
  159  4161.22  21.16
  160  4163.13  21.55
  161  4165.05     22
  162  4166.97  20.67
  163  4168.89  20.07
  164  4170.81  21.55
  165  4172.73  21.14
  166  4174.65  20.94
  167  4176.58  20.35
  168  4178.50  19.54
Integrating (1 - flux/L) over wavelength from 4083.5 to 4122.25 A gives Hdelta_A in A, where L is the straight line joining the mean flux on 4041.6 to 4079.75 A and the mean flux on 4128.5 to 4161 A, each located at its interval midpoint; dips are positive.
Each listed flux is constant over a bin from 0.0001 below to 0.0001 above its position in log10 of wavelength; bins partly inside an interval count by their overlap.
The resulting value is 0.8 A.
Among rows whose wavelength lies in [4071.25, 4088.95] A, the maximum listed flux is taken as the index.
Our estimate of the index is 20.97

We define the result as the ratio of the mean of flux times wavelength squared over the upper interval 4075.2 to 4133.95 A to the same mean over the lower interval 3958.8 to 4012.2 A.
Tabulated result 0.8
